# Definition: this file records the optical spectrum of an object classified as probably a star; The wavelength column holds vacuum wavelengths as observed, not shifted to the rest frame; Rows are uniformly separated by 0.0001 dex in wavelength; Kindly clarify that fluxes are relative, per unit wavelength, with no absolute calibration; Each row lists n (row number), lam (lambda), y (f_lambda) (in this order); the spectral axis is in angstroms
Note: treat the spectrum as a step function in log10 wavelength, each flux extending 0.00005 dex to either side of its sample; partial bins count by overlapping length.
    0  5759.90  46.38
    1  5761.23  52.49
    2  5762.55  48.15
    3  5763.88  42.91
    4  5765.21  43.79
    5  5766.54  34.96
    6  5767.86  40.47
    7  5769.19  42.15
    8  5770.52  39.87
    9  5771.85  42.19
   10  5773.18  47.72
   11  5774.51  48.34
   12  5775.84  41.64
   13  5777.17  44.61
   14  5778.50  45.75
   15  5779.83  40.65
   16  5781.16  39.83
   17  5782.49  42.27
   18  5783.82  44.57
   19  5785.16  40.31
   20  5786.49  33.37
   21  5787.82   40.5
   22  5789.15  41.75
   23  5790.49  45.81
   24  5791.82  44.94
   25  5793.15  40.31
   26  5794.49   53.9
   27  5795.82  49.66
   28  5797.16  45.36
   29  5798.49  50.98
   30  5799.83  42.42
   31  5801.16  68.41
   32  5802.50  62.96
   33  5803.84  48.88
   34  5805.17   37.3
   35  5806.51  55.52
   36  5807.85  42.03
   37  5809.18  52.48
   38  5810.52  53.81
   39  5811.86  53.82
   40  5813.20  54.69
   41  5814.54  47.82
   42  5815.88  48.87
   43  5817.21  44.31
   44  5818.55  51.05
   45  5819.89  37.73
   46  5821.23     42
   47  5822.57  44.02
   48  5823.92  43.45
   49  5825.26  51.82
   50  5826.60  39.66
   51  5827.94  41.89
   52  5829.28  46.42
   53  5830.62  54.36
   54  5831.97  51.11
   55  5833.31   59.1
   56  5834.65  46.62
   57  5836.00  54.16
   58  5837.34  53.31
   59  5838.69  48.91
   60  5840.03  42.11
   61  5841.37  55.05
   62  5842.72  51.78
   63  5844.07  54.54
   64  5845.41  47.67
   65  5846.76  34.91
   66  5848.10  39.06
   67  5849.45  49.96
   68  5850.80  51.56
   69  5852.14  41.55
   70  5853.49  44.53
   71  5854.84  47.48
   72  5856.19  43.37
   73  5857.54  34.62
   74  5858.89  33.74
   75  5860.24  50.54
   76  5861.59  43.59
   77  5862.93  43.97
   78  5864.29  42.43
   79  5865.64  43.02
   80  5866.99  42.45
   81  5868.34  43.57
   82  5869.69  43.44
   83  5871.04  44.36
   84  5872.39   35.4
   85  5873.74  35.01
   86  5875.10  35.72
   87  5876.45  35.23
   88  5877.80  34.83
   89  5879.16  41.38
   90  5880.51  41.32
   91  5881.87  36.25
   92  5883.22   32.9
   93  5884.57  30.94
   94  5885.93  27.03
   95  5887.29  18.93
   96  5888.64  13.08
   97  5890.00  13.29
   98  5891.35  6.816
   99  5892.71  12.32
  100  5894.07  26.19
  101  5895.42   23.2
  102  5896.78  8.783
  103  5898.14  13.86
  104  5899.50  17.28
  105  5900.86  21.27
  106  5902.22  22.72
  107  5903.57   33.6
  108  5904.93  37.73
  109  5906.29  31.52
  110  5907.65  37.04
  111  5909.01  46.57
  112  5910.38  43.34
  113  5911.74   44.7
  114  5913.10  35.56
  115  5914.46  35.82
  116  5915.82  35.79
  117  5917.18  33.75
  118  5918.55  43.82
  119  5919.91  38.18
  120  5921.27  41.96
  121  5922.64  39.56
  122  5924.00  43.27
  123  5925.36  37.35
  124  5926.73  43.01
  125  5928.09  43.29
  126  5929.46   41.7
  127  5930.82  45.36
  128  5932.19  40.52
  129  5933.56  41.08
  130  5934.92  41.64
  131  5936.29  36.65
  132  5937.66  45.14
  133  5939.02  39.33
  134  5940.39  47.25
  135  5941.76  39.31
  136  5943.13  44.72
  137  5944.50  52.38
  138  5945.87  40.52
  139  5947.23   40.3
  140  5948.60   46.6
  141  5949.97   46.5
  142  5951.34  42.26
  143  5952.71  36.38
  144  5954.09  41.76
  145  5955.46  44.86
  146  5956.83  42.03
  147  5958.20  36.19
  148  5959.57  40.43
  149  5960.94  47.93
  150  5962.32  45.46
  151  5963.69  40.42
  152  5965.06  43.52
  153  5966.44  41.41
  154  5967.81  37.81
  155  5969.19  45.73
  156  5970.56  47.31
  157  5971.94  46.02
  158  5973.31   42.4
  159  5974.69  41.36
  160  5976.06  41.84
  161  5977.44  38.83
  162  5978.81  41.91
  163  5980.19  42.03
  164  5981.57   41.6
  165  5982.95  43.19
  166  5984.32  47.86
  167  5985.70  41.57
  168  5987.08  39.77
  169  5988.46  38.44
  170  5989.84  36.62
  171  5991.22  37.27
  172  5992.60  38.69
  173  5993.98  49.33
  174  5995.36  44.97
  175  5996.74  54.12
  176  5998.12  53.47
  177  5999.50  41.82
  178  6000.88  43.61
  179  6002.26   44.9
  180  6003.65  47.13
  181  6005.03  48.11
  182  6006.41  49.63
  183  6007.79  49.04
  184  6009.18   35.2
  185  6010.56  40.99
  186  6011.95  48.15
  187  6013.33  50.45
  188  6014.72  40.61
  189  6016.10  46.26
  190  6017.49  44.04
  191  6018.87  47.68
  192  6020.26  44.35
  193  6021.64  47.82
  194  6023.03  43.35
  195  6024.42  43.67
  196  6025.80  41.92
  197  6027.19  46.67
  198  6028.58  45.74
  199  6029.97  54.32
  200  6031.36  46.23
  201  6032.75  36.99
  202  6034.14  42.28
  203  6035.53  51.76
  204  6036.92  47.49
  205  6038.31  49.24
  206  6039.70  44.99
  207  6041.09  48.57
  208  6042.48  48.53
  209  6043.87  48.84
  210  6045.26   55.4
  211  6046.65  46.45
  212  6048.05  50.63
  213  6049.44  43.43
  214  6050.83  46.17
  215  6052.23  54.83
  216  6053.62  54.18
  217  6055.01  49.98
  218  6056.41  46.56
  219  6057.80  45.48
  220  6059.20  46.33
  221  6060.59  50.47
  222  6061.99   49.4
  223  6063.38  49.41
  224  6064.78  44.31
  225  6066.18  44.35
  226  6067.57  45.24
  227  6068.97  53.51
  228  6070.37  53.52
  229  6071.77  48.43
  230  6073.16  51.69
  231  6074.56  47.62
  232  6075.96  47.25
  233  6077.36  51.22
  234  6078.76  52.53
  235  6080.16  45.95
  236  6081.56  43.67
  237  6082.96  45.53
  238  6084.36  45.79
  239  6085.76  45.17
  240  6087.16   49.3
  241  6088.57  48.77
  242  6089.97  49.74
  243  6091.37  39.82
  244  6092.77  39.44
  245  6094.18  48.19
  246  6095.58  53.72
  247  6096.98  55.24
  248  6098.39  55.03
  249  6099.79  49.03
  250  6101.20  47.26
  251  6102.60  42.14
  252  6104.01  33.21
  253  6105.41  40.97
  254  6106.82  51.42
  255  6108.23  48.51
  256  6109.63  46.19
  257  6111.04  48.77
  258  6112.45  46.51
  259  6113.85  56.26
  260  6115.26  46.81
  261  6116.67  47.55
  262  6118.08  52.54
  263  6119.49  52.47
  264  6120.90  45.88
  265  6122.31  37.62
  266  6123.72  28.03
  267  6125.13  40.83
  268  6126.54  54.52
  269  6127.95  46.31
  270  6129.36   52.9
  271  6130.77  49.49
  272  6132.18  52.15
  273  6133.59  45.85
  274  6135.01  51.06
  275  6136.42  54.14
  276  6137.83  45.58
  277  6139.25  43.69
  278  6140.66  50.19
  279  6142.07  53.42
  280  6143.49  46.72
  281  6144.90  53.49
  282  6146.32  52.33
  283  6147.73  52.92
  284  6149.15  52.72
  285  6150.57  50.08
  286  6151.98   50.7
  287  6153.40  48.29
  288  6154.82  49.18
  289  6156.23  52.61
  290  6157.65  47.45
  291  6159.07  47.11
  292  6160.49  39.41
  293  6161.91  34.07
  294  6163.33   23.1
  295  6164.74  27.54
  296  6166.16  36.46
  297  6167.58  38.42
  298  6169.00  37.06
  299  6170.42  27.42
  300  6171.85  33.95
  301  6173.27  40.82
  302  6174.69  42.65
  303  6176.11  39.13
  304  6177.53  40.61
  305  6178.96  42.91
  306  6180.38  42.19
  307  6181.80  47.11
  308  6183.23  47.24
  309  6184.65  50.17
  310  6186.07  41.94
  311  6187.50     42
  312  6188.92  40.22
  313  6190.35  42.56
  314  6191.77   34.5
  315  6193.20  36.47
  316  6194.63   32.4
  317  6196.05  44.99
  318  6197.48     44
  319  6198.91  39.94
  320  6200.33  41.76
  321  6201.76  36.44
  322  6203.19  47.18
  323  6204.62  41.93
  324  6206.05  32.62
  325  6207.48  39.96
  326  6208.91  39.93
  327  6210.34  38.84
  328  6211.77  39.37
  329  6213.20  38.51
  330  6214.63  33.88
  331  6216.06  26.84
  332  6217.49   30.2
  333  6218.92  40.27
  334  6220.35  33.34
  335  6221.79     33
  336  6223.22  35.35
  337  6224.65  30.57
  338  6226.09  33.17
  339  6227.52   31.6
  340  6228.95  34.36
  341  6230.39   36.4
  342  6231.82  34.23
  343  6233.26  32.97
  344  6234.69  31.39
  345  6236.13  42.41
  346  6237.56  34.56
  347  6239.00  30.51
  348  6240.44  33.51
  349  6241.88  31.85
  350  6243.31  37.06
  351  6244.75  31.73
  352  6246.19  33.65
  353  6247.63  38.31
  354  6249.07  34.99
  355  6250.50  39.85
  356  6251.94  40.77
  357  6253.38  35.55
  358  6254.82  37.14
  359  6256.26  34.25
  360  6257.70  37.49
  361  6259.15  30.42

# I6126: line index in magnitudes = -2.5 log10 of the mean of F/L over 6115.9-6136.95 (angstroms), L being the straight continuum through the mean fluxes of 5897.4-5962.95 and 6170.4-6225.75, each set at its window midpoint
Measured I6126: -0.21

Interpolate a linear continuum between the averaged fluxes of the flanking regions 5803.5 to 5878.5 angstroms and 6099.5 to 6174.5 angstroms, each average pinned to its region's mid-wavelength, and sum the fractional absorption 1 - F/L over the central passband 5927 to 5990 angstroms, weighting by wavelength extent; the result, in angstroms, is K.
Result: 4.2 angstroms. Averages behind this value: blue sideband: 45.5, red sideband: 45.3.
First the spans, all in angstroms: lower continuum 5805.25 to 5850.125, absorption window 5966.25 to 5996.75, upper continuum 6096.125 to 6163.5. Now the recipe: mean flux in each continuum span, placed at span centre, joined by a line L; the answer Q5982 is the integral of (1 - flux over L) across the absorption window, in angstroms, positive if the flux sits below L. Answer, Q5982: 3.48 angstroms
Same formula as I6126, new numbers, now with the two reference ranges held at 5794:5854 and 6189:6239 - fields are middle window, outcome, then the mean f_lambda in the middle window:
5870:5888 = 0.33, 34.7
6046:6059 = -0.17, 48.5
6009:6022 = -0.05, 44.9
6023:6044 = -0.10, 46.3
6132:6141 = -0.24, 48.7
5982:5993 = 0.08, 40.5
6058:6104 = -0.17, 47.8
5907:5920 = 0.16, 39.5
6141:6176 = -0.13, 43.2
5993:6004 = -0.09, 47.2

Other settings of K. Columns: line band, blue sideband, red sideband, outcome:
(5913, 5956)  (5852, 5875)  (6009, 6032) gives 1.9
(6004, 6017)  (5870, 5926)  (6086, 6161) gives -1.9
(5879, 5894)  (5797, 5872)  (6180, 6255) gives 7.0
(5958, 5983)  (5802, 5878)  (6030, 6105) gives 2.4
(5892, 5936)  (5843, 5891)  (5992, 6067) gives 7.1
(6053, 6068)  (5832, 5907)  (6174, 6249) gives -4.2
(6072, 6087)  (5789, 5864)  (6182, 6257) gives -2.5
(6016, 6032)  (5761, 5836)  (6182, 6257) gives -1.8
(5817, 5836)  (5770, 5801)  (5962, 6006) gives -1.3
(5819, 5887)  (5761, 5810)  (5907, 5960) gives 0.5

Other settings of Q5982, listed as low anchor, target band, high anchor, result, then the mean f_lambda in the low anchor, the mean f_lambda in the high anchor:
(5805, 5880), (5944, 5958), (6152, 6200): 0.28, 45.4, 40.6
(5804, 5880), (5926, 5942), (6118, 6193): 1.06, 45.4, 44.2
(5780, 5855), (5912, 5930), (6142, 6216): 2.41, 47.3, 41.6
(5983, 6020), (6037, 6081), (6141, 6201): -4.92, 44.6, 42.6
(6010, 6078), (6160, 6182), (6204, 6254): 1.26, 47.5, 35.2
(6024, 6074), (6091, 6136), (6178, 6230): -3.18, 48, 38.5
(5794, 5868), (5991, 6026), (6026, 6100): 1.89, 47.5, 48.1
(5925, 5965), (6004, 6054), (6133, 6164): -2.45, 42.5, 47.5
